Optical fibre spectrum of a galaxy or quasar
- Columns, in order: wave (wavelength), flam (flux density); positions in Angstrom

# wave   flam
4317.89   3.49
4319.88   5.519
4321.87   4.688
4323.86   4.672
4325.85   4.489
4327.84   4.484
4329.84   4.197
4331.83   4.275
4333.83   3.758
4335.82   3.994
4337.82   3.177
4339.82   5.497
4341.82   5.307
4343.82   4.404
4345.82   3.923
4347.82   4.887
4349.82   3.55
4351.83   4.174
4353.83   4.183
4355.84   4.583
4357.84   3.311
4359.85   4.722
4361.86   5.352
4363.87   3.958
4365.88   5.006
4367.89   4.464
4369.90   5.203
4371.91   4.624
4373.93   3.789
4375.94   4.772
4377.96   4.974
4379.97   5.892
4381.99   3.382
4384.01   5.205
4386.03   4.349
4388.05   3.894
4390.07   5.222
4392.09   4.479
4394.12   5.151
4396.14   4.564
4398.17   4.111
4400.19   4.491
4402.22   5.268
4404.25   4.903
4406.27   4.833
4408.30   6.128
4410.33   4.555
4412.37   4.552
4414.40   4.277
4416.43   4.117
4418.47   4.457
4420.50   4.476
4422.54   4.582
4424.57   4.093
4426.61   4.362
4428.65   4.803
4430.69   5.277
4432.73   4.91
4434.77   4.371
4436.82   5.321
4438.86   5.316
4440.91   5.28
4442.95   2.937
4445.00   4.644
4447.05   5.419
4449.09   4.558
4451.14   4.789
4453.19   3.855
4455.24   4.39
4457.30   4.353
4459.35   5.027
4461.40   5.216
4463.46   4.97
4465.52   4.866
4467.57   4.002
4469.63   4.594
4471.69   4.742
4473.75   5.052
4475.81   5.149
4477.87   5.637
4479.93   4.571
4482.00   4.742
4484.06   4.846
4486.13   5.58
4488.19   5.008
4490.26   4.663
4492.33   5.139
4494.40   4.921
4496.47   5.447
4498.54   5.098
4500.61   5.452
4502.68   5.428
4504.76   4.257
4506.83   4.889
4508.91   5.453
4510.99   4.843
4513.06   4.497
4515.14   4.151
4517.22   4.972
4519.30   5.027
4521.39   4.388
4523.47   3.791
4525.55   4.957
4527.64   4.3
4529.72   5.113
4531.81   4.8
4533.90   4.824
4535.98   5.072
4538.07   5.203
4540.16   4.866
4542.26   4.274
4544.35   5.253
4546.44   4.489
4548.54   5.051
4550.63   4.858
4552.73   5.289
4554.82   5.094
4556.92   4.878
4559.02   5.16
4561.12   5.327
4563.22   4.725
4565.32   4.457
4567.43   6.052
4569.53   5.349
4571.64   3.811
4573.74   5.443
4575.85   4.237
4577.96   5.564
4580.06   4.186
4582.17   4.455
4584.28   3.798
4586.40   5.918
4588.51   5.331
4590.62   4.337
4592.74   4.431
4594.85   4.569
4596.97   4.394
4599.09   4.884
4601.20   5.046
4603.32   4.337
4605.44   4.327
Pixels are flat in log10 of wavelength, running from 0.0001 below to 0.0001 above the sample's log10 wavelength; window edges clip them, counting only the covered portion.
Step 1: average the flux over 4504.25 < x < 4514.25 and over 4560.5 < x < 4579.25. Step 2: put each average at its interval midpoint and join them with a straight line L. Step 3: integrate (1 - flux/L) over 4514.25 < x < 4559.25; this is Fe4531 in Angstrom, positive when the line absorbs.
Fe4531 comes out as 0.7 Angstrom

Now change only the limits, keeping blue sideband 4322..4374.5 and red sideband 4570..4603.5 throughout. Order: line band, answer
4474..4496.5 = -2.4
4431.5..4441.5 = -1.2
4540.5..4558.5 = -1.0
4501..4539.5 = -1.5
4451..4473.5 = -0.4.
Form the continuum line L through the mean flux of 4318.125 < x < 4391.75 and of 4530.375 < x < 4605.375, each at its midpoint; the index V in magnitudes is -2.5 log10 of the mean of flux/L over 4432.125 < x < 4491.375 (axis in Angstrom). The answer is -0.027 mag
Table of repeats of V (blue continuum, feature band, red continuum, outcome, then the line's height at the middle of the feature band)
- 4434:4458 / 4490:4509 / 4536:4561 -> -0.06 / 4.79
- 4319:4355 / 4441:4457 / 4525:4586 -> 0.05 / 4.64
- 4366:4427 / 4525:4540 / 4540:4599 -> -0.02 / 4.8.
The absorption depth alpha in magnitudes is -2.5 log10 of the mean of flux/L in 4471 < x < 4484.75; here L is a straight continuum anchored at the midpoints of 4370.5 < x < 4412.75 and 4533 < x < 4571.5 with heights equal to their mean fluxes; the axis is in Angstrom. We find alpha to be -0.02 mag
